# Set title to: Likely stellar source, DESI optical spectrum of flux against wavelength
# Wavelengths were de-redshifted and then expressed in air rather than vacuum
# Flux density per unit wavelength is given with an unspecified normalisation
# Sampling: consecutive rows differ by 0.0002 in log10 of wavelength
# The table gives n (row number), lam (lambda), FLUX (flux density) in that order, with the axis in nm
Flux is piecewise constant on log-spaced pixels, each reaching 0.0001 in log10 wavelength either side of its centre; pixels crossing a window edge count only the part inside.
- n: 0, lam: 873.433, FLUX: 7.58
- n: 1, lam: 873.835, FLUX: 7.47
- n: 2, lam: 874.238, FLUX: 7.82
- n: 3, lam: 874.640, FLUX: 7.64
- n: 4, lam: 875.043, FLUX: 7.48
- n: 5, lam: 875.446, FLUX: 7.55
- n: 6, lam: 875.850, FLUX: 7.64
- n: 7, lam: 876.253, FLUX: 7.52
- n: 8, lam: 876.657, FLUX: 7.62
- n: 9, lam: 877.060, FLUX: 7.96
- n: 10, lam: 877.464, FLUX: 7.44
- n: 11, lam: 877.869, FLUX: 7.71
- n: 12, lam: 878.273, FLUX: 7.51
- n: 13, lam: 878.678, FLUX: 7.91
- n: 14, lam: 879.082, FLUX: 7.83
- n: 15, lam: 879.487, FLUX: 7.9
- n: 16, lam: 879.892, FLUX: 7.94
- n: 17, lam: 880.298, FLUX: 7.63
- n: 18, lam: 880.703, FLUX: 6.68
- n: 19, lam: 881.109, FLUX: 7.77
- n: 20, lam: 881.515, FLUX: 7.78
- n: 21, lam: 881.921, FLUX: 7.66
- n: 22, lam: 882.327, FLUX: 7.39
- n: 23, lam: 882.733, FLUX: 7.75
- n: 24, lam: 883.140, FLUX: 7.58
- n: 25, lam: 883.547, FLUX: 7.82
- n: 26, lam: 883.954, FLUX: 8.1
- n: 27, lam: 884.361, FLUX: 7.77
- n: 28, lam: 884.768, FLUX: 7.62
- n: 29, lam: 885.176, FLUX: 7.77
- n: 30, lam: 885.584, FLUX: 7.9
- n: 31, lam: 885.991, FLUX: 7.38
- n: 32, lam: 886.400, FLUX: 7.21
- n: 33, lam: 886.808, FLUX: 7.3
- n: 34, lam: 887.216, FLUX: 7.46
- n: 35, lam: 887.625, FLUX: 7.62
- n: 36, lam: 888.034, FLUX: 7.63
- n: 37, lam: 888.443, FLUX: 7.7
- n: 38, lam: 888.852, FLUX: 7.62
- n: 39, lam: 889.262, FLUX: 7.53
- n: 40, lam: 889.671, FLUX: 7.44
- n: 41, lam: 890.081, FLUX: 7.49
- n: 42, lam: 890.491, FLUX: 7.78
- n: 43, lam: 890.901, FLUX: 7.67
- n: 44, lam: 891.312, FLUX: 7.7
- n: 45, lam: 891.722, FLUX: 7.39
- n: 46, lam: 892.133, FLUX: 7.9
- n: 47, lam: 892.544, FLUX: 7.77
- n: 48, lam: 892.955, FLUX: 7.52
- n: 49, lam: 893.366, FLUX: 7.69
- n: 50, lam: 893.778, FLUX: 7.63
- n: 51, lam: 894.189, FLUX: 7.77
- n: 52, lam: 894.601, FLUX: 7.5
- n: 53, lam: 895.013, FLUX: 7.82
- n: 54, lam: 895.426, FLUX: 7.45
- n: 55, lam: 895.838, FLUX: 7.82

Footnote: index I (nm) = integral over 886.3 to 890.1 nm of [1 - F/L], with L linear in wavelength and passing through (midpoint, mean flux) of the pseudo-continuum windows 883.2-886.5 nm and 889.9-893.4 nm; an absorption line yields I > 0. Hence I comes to 0.09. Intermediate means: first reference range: 7.71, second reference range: 7.66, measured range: 7.51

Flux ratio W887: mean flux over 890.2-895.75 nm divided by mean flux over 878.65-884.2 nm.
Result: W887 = 1.0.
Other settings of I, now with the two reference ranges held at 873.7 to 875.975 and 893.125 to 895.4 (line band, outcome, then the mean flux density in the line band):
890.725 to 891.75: 0.004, 7.62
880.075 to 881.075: 0.045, 7.27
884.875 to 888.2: 0.044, 7.53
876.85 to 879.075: -0.031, 7.72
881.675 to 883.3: 0.005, 7.6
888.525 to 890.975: 0.018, 7.59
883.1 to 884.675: -0.041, 7.83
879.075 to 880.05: -0.036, 7.9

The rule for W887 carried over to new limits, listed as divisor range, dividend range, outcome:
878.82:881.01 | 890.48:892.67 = 1.01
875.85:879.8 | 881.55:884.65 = 1.00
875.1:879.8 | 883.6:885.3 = 1.02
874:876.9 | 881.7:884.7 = 1.01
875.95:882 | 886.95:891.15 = 0.99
